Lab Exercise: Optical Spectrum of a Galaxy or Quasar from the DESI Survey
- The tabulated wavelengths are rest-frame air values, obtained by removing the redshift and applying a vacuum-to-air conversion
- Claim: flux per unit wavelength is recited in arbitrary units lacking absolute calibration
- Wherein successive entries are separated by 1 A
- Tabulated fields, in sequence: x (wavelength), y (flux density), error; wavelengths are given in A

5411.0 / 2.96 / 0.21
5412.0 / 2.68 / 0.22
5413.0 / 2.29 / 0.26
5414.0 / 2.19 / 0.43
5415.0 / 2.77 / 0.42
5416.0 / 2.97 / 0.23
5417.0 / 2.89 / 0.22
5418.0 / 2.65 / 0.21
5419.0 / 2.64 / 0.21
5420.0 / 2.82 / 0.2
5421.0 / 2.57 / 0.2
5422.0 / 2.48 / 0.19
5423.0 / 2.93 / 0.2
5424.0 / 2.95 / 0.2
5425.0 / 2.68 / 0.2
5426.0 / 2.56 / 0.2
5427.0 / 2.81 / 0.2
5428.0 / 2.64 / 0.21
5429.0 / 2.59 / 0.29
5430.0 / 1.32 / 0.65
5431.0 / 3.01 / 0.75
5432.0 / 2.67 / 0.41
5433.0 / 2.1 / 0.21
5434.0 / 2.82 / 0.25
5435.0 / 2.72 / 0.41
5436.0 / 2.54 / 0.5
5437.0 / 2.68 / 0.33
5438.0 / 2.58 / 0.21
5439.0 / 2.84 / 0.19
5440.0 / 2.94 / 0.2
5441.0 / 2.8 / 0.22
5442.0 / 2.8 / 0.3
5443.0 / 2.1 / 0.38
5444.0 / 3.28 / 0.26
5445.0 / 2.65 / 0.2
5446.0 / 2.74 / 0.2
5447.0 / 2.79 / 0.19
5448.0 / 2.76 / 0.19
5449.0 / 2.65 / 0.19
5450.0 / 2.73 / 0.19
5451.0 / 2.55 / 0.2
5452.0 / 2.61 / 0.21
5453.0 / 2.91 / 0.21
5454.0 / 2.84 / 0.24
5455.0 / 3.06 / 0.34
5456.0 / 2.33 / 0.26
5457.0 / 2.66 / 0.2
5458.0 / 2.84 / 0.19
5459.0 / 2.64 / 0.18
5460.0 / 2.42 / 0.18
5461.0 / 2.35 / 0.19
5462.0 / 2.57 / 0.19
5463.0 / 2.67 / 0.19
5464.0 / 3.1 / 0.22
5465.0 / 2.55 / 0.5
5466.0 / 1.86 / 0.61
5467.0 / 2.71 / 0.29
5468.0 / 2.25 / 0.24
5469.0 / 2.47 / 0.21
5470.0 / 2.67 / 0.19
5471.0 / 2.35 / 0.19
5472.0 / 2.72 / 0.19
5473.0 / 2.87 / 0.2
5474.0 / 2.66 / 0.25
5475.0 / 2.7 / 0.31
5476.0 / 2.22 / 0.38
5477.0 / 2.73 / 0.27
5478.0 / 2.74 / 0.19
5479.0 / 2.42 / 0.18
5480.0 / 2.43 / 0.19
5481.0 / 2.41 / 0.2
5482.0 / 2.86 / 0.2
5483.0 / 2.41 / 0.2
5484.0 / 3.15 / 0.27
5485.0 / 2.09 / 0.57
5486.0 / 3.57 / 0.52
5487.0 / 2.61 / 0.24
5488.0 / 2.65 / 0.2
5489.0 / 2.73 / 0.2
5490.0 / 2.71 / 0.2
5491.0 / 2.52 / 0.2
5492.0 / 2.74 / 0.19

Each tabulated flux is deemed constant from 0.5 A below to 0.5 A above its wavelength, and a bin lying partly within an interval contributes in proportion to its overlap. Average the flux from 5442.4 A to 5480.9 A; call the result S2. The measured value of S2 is 2.62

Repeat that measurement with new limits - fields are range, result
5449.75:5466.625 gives 2.63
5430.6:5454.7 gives 2.71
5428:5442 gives 2.59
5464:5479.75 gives 2.54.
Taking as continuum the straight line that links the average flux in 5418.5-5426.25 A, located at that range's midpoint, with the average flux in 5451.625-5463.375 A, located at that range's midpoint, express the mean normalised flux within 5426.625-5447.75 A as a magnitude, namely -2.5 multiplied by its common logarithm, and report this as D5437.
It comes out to 0.019 mag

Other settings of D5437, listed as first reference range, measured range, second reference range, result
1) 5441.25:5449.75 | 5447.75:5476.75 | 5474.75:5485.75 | 0.02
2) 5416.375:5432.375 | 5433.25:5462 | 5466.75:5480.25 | -0.04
